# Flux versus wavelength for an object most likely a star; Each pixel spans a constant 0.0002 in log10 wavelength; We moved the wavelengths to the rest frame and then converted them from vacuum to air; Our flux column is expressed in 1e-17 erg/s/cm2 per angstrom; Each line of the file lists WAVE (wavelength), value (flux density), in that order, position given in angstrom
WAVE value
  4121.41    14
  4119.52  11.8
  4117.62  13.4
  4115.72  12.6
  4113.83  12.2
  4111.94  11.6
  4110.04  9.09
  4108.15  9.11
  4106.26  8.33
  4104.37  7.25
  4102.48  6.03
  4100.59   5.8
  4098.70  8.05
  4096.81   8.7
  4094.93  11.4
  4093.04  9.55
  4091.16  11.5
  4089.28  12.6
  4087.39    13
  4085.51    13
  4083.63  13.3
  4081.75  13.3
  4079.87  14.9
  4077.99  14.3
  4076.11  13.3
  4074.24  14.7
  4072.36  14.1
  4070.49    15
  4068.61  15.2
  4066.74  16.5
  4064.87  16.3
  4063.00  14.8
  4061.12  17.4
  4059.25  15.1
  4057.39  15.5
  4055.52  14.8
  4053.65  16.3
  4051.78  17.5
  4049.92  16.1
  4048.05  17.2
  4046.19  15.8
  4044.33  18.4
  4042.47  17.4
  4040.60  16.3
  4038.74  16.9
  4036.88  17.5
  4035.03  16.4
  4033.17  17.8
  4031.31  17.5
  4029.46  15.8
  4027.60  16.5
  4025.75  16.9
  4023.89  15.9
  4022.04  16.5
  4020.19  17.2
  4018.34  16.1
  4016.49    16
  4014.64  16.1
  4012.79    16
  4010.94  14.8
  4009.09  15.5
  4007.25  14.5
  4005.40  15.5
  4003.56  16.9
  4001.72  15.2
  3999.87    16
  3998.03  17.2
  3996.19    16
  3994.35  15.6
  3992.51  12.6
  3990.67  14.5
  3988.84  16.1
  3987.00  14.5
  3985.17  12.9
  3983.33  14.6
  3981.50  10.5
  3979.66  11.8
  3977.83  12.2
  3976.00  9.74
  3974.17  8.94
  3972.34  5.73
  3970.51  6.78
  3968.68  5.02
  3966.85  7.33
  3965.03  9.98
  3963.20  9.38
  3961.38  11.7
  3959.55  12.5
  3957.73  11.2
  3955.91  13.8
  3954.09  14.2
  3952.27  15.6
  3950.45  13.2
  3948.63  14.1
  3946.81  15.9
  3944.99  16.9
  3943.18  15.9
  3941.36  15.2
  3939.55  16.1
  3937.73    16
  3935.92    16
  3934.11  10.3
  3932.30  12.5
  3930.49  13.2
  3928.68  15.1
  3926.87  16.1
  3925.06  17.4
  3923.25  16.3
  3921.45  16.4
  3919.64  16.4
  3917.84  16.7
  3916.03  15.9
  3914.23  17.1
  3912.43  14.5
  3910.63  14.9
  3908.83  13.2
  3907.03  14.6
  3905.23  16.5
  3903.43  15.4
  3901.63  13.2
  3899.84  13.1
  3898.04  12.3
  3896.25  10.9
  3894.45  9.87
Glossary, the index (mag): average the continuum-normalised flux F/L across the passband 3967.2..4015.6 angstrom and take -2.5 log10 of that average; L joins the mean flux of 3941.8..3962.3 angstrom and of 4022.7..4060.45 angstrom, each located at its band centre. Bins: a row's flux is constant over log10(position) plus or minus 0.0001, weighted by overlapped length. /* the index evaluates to 0.157 mag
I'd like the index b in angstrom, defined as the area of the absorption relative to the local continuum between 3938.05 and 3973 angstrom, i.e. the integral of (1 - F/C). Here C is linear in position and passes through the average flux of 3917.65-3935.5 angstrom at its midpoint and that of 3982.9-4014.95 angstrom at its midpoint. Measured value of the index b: 6.6 angstrom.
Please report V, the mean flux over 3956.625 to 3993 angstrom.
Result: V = 10.9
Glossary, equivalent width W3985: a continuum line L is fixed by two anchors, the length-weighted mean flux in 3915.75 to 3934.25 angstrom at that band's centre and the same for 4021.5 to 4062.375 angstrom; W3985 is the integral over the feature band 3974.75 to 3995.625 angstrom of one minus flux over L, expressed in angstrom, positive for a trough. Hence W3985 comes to 3.7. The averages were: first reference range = 15.3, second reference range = 16.6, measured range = 13.2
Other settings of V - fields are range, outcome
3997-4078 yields 16.1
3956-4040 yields 13.9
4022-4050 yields 16.8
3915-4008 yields 13.6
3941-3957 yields 14.9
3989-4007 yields 15.5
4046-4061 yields 16.1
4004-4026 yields 15.9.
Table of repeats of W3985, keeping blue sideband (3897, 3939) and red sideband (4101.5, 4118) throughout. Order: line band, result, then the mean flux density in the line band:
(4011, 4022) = -3.5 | 16.2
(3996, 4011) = -3.7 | 15.8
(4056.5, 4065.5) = -3.8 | 15.8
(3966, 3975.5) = 4.7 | 6.88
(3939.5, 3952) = -1.0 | 15.3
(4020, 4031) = -4.0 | 16.5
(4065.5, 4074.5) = -3.5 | 15.2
